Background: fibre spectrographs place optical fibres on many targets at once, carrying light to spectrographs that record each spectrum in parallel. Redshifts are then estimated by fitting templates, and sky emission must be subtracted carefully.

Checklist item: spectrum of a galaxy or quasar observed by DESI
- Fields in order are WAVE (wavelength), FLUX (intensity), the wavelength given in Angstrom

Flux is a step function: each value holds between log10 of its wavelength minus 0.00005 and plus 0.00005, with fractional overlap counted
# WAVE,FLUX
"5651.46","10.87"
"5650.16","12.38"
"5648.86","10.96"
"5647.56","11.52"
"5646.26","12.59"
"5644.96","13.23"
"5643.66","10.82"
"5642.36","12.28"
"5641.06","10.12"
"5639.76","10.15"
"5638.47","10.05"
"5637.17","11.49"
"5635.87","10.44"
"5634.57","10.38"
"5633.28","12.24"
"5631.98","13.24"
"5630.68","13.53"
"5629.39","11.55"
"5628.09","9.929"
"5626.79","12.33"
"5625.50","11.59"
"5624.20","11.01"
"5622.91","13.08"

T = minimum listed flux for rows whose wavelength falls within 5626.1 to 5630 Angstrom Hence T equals 9.929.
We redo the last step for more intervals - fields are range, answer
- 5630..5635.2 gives 10.38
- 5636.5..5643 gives 10.05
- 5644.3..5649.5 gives 10.96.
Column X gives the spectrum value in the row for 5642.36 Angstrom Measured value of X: 12.28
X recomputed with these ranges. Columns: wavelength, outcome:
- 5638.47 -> 10.05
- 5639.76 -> 10.15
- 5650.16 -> 12.38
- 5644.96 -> 13.23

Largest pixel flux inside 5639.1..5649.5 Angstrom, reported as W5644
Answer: 13.23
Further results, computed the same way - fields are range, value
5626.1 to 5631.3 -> 13.53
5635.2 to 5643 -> 12.28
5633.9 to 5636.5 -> 10.44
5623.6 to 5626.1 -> 11.59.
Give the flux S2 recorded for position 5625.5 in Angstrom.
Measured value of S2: 11.59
